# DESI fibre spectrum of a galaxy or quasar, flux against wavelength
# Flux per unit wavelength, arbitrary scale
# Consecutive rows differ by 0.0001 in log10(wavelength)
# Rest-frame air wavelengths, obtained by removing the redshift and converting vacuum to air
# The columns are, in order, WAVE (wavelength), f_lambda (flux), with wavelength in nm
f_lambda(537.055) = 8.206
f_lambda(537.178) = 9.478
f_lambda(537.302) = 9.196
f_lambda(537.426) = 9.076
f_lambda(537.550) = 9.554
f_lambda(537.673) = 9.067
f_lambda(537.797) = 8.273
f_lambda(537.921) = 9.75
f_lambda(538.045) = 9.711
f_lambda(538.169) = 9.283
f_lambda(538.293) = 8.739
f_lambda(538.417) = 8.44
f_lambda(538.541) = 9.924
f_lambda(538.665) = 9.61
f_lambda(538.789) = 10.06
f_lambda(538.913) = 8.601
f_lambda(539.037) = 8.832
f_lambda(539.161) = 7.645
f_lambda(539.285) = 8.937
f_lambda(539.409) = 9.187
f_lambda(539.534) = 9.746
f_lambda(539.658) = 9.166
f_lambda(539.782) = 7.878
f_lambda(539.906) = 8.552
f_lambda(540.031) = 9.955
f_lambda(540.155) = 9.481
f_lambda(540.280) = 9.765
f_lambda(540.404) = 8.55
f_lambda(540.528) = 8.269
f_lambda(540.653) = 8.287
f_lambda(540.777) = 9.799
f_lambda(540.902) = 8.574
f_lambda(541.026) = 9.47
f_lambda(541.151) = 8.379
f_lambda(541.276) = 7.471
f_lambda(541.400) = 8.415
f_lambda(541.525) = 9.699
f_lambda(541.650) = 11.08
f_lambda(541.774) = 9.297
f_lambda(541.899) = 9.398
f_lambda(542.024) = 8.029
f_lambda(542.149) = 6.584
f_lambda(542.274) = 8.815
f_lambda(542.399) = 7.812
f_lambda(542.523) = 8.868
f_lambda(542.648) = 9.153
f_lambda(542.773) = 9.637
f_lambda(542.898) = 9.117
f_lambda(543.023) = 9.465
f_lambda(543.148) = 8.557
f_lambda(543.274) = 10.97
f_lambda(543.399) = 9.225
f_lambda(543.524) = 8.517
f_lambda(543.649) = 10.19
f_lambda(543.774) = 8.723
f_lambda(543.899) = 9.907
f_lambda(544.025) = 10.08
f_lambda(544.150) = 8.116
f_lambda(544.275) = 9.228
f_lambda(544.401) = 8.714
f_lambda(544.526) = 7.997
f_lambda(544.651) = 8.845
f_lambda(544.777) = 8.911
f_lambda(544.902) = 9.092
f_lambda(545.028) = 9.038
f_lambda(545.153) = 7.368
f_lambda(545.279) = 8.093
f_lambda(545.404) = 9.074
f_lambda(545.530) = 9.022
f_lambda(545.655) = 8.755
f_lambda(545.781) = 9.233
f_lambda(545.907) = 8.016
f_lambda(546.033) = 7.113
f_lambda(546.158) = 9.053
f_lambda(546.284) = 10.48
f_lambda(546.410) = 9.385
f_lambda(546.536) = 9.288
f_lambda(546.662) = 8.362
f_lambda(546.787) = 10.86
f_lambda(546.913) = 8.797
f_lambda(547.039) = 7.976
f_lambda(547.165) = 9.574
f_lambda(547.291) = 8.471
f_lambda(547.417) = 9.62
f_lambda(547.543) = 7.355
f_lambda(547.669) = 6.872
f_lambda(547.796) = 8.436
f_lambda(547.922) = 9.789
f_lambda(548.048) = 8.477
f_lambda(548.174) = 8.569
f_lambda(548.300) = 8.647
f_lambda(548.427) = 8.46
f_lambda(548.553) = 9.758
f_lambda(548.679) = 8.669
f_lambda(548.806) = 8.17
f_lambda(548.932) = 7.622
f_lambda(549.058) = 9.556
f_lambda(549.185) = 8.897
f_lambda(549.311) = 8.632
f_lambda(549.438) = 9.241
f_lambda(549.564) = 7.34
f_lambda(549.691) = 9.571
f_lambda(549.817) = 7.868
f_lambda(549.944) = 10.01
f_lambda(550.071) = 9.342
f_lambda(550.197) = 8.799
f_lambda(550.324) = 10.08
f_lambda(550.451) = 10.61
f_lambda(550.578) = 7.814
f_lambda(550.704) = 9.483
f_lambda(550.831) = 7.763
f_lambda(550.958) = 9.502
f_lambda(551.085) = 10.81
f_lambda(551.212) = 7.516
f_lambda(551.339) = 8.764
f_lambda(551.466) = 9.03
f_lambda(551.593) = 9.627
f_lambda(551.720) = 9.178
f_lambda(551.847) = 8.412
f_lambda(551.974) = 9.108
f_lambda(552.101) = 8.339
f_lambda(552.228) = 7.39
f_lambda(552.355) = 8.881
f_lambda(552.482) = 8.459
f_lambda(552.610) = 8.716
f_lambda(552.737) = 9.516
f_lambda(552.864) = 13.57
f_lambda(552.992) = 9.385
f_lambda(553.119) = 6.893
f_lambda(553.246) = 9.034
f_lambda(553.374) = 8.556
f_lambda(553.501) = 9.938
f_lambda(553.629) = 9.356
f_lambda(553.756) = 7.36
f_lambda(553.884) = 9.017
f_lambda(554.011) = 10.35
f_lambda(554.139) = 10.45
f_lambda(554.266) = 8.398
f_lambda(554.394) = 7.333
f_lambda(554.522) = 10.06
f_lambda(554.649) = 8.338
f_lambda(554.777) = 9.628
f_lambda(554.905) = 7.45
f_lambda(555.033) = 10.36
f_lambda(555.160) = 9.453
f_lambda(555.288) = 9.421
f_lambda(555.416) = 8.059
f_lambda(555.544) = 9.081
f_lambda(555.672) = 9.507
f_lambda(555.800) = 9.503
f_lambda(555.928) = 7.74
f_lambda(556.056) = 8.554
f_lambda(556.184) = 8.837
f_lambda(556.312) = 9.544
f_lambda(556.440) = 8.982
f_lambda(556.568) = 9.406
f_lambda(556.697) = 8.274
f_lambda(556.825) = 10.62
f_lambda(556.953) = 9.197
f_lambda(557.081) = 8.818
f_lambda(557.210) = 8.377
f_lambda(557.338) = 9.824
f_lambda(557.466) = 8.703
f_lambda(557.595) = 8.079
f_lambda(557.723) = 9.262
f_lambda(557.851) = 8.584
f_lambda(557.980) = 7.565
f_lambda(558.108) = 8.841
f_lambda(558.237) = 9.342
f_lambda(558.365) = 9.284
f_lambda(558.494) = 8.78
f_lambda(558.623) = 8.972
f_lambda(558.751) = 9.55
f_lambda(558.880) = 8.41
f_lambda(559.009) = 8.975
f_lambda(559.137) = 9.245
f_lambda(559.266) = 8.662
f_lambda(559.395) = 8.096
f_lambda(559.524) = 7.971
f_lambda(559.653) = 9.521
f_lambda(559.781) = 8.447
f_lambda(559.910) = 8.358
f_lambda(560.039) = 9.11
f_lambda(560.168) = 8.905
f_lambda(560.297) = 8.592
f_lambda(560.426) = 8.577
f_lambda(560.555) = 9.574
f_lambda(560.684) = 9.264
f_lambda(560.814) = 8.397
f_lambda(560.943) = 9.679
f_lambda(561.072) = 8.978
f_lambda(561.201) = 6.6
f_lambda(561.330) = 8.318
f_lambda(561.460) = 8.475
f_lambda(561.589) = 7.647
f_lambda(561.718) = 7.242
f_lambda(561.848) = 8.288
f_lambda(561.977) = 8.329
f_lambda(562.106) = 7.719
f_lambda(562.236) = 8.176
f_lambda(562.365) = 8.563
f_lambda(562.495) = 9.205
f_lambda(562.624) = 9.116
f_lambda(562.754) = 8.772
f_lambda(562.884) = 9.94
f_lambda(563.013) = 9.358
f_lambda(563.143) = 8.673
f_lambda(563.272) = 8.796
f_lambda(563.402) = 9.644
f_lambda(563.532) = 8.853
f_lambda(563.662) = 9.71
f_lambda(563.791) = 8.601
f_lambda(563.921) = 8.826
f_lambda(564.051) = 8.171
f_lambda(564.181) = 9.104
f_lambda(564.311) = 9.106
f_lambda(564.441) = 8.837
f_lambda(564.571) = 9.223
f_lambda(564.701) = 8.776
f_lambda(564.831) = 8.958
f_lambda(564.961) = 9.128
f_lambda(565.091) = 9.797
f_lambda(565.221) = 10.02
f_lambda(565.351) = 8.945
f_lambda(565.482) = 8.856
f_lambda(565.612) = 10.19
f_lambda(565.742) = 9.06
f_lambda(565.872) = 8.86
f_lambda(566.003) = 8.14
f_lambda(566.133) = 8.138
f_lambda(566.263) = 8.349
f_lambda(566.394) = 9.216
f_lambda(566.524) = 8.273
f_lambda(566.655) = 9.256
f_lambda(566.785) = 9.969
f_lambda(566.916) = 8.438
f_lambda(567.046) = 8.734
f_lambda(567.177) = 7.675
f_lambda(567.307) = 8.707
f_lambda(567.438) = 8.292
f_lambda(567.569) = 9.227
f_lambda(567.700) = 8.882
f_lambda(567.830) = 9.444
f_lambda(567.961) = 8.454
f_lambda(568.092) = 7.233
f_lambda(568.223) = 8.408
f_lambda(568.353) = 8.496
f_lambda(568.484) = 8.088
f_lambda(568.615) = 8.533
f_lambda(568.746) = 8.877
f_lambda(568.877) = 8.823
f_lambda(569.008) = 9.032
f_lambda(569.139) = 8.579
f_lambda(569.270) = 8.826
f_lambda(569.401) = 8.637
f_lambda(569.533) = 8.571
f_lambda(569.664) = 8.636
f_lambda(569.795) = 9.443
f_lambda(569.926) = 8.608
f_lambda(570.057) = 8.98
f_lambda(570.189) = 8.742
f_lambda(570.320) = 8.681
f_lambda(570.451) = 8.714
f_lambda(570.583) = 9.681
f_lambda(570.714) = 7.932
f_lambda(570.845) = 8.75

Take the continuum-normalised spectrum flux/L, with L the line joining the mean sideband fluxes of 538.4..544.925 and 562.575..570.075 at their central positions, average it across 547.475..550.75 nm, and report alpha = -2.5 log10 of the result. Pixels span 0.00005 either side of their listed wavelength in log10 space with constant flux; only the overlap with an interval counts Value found 0.023 mag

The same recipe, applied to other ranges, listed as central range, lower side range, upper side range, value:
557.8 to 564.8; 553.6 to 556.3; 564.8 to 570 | 0.018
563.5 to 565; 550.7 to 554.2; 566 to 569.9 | -0.023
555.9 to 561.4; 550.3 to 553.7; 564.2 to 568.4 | 0.020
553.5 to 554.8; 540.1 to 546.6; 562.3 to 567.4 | -0.013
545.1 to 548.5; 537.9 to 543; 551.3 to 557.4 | 0.036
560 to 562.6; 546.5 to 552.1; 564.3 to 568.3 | 0.047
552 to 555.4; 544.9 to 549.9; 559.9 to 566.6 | -0.037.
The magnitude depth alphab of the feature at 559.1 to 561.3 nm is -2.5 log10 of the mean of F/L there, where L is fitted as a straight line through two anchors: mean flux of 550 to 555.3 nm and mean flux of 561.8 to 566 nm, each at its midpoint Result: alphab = 0.04 mag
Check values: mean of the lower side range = 9.08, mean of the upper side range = 8.98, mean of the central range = 8.69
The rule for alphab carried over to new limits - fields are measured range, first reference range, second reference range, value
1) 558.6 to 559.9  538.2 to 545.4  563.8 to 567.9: 0.020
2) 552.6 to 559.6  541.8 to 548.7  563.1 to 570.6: -0.020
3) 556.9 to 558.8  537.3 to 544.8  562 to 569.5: 0.003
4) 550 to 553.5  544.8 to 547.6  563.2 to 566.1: -0.022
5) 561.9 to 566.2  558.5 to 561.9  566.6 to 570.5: -0.038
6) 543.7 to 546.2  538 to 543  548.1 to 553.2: 0.028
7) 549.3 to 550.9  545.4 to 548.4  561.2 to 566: -0.022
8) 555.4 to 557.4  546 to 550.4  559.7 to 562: -0.051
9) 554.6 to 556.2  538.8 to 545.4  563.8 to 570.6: -0.007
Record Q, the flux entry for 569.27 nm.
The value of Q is 8.826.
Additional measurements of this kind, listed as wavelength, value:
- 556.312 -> 9.544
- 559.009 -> 8.975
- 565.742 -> 9.06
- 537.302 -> 9.196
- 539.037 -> 8.832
